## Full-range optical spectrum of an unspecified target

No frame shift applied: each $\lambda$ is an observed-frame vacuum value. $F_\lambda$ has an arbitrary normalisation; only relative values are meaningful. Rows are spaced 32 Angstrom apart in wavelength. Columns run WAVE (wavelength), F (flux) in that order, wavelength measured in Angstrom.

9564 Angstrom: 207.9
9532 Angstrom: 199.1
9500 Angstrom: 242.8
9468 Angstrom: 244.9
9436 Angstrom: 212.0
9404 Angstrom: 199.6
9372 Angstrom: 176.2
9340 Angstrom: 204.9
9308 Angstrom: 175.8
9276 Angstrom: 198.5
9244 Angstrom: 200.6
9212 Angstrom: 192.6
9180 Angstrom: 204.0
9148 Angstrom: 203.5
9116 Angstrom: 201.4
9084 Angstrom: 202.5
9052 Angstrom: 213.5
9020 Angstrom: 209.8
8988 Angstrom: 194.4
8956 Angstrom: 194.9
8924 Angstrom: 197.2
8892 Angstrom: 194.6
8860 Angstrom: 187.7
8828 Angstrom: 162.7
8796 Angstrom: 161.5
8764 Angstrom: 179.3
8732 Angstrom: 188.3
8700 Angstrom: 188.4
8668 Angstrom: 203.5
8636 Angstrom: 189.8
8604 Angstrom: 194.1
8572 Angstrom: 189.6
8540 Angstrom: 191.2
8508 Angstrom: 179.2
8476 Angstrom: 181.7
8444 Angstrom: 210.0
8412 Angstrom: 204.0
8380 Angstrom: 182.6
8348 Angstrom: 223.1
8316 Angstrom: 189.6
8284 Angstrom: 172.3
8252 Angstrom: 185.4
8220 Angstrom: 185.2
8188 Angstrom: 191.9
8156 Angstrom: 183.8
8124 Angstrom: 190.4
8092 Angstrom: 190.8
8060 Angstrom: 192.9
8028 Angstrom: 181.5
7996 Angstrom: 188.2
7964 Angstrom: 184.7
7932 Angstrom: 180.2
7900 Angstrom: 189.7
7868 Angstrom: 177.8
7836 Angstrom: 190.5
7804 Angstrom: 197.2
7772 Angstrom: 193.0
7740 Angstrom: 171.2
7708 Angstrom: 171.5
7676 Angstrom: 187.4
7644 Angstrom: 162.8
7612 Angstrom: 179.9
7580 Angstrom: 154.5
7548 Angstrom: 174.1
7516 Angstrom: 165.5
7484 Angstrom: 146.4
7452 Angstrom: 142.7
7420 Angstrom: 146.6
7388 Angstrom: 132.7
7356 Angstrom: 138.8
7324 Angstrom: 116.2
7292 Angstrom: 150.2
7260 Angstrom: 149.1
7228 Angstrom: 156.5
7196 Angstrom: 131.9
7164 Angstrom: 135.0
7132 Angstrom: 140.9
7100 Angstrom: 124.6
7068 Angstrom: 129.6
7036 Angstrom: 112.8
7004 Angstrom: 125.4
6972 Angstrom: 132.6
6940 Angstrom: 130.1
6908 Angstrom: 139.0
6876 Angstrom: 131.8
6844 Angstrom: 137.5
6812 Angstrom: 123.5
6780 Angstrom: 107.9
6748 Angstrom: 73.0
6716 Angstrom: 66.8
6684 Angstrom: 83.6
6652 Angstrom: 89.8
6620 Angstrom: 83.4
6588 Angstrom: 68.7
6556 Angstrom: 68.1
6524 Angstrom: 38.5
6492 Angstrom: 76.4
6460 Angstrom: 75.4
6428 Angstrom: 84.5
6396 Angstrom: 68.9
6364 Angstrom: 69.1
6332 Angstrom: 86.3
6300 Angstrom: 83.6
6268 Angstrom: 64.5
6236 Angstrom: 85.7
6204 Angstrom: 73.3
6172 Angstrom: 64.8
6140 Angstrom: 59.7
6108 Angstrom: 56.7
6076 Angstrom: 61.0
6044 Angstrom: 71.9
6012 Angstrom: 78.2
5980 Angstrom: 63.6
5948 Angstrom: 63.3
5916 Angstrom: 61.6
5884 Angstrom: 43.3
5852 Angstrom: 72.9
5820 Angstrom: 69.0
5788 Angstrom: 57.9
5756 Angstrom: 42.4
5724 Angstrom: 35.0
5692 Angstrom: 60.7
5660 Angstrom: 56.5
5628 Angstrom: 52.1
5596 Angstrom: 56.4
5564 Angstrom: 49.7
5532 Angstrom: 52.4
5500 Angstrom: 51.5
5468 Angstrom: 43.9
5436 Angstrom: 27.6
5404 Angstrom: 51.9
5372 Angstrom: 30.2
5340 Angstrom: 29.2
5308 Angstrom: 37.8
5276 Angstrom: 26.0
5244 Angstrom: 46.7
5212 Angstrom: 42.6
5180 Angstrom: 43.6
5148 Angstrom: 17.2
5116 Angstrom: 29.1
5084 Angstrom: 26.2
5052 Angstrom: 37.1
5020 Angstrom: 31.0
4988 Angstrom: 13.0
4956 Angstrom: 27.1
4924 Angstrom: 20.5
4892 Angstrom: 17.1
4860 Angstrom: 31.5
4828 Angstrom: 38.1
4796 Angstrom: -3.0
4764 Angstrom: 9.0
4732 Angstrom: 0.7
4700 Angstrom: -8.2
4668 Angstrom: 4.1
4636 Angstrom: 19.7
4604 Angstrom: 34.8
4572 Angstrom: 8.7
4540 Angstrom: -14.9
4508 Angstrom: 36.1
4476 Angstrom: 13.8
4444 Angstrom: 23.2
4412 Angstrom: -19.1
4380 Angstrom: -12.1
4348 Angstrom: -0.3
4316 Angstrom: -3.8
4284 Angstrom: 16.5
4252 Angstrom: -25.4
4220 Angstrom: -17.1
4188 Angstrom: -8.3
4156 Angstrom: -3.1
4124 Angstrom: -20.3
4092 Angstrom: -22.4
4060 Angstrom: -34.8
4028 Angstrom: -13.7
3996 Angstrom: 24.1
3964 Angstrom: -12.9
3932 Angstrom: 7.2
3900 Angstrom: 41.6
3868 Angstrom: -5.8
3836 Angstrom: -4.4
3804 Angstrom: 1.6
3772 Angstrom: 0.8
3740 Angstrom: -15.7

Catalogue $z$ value 0.70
